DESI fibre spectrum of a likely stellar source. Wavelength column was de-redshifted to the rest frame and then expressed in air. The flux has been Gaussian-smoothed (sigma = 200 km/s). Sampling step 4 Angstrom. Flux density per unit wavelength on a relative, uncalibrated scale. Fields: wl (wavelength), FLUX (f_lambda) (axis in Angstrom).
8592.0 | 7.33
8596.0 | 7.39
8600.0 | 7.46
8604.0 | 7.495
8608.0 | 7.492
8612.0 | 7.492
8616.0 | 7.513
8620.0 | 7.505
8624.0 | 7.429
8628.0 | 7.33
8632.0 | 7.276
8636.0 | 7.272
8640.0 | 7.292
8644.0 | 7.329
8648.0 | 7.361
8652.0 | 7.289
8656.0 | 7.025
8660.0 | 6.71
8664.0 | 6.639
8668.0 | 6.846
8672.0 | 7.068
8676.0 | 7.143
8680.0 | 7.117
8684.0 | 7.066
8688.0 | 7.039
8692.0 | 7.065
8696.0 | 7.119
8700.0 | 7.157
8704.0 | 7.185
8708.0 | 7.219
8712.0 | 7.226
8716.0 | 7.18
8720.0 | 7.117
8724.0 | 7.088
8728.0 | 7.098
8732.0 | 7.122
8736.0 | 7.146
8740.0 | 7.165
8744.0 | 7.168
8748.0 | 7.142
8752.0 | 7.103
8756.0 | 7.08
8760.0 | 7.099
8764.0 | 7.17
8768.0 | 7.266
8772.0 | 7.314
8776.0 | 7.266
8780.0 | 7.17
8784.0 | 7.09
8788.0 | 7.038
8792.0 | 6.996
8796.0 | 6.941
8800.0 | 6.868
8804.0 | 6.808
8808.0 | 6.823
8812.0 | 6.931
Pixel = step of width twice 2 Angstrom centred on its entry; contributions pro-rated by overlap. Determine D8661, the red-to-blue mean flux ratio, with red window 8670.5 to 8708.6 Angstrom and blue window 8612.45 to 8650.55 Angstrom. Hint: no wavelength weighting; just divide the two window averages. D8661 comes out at 0.97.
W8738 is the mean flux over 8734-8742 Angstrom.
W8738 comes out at 7.16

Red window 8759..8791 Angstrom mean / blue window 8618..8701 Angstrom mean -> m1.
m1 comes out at 1.0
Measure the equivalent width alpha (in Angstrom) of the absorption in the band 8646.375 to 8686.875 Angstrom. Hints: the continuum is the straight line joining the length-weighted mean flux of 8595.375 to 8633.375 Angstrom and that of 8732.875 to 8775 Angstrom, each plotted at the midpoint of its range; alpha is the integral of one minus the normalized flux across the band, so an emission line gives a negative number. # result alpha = 1.7 Angstrom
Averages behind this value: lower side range 7.44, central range 7.02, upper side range 7.17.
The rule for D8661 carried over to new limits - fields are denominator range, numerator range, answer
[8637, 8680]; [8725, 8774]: 1.01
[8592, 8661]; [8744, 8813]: 0.96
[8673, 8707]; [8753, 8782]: 1.01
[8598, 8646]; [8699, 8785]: 0.97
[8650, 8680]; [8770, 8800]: 1.02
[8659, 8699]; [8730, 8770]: 1.02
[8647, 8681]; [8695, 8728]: 1.02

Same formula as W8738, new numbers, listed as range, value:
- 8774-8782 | 7.22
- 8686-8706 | 7.11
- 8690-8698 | 7.09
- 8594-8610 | 7.46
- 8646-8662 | 7.1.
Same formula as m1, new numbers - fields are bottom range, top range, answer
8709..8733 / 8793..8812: 0.96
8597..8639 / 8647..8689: 0.95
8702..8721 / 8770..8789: 1.00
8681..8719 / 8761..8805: 0.99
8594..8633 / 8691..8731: 0.96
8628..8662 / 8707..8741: 0.99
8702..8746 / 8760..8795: 1.00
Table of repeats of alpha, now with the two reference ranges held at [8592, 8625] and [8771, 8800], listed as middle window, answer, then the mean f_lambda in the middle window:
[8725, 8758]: 0.3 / 7.13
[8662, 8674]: 0.8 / 6.85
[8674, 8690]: 0.5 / 7.09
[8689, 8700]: 0.3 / 7.1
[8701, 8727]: 0.3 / 7.17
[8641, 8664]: 0.8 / 7.11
